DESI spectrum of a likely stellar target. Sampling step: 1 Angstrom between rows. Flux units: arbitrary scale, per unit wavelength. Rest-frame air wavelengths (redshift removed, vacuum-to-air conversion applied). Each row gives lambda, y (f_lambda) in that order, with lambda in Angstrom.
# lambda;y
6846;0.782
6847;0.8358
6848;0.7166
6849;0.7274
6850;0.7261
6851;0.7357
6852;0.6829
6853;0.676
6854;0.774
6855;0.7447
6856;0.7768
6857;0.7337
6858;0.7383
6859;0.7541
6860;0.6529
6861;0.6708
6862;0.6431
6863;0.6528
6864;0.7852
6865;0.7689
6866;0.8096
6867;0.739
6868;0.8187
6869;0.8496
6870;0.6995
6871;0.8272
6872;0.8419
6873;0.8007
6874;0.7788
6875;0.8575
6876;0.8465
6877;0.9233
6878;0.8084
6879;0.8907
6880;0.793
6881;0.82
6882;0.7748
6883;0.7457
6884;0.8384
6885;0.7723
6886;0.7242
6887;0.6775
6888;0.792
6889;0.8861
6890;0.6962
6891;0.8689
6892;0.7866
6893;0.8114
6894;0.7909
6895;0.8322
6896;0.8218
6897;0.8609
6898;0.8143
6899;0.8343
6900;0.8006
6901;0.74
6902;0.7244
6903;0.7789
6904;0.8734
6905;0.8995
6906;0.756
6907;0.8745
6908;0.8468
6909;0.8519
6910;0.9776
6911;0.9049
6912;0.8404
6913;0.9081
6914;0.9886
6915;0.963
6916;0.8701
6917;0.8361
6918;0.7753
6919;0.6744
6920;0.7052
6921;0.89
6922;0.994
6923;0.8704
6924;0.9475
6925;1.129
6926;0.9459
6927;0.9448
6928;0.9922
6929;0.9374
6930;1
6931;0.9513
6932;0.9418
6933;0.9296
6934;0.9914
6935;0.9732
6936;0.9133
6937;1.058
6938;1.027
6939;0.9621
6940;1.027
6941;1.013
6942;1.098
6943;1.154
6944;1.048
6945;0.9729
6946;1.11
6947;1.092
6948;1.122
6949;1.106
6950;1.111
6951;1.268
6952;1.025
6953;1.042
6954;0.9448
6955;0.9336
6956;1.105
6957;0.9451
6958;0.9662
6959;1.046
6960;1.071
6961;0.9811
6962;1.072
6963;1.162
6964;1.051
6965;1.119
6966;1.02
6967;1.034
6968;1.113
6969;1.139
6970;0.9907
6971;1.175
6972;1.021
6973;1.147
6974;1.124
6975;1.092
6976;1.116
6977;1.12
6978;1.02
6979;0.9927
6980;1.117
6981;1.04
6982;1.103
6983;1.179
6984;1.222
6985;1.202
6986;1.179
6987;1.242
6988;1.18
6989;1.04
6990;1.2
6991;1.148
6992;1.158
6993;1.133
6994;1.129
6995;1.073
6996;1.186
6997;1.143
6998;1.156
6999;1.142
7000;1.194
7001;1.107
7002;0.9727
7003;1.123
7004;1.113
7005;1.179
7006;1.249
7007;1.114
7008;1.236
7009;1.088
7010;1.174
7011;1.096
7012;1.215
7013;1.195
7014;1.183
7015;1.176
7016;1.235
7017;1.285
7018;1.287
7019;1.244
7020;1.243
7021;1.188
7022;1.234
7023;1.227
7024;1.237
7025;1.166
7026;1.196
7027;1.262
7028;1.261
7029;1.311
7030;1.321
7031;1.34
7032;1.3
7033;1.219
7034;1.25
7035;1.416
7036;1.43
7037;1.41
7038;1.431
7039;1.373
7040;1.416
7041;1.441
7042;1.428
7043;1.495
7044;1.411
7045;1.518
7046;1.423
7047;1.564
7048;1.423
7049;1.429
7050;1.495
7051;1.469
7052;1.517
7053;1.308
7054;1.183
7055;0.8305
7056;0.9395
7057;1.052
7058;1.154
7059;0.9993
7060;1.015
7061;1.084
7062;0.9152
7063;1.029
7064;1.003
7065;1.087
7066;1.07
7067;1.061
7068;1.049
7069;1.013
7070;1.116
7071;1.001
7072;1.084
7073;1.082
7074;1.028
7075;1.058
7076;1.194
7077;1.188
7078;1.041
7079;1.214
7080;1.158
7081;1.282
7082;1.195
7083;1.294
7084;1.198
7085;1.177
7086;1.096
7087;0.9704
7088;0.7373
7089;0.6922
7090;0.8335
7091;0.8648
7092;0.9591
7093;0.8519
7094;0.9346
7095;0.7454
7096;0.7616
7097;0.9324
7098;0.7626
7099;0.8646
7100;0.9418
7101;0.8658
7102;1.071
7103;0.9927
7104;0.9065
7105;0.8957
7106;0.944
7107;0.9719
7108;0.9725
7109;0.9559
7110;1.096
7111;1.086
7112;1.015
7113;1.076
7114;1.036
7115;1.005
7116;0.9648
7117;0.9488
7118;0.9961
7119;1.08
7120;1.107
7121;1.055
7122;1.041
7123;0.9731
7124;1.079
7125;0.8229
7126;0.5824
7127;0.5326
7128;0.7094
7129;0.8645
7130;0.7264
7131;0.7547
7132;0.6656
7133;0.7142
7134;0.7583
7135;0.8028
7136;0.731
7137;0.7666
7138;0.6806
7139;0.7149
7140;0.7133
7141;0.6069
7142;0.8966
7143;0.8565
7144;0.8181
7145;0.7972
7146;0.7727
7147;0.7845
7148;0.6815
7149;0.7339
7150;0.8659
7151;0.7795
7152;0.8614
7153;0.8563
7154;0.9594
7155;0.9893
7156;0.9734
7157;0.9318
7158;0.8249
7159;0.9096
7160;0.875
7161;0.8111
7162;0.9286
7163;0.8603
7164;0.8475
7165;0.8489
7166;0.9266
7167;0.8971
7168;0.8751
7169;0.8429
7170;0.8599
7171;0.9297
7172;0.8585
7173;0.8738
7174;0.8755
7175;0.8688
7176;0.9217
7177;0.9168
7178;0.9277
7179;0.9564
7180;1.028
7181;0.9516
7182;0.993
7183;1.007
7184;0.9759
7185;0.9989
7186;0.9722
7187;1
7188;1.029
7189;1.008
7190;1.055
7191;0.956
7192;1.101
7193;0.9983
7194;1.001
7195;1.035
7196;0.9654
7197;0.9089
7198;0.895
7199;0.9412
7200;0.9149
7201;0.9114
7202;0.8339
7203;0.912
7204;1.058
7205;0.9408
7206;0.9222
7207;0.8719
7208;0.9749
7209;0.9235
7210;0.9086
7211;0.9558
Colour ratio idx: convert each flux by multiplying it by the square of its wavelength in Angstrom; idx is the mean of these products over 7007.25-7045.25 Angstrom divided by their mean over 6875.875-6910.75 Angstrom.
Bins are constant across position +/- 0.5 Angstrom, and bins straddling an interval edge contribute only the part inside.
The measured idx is 1.6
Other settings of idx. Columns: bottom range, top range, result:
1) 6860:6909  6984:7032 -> 1.55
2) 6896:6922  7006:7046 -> 1.58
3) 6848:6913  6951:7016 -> 1.45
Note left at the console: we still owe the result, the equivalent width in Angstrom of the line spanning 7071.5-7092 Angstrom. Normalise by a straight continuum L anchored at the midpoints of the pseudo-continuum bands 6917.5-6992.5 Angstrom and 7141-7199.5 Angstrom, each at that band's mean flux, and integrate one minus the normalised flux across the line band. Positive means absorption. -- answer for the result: -2.2 Angstrom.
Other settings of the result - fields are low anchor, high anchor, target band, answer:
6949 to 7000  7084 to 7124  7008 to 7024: -2.32 Angstrom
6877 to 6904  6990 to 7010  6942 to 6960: -1.31 Angstrom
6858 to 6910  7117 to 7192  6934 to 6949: -4.24 Angstrom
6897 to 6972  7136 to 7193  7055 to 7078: -3.25 Angstrom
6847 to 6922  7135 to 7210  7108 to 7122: -2.48 Angstrom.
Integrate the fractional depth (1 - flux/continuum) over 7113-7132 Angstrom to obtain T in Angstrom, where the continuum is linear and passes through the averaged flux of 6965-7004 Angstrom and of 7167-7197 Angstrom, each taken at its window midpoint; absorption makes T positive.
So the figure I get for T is 1.9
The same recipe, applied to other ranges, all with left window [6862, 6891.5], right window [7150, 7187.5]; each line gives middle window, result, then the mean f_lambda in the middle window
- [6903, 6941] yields -4.9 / 0.918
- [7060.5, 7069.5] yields -1.7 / 1.03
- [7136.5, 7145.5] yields 1.4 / 0.761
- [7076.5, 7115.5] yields -4.8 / 0.989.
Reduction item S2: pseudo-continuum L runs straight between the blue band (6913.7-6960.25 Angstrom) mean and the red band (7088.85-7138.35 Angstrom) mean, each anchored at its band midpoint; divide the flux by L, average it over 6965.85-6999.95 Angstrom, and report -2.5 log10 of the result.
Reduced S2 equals -0.17 mag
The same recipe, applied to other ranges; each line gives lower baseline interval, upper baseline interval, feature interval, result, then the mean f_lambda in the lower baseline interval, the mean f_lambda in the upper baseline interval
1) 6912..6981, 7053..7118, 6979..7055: -0.23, 1.01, 1.01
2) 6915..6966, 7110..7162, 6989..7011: -0.19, 0.997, 0.858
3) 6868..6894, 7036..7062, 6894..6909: 0.06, 0.804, 1.31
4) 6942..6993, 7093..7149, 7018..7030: -0.22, 1.09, 0.868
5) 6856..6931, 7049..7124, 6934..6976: -0.18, 0.826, 1.04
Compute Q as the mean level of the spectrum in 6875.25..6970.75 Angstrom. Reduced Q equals 0.93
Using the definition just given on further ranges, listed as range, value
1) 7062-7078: 1.07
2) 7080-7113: 0.969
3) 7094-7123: 0.967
